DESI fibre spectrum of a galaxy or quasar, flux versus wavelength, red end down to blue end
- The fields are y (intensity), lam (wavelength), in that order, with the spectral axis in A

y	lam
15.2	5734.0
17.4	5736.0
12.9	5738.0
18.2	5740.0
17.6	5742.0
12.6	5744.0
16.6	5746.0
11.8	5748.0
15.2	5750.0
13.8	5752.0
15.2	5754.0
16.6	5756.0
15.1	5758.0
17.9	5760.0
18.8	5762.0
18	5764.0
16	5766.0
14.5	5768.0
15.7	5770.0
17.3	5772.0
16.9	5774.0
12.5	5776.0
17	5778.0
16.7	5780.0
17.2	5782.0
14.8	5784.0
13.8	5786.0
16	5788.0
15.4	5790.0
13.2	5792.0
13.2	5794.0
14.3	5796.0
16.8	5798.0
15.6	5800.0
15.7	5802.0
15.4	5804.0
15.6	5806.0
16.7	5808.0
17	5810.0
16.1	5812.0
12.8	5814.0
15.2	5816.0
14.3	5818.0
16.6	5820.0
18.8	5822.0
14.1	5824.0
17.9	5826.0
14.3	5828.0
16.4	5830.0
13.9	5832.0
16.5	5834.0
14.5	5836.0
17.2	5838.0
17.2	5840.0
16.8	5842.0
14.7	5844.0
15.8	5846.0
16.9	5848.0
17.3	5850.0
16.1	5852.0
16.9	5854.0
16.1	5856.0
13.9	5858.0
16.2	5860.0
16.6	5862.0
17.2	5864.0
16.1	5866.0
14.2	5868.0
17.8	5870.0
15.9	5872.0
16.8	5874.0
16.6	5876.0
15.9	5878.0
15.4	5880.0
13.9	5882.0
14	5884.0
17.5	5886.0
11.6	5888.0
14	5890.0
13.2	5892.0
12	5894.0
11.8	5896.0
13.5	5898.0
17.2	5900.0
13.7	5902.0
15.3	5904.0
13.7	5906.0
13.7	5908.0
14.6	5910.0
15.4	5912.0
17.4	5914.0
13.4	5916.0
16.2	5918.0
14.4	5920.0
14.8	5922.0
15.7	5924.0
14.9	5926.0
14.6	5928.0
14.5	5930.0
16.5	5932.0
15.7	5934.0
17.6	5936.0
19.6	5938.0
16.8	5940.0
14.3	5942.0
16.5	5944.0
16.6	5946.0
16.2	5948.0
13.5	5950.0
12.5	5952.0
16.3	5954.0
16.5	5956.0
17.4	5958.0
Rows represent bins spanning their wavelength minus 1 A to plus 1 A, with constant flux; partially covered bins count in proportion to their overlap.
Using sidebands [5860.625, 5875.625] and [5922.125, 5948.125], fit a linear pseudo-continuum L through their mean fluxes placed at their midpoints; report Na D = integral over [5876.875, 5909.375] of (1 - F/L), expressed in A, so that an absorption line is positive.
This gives 4.2 A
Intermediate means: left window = 16.4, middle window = 14.2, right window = 16.1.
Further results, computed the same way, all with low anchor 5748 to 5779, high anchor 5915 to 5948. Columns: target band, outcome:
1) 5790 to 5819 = 1.32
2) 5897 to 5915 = 0.96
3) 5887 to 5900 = 2.28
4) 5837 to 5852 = -0.65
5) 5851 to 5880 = -0.58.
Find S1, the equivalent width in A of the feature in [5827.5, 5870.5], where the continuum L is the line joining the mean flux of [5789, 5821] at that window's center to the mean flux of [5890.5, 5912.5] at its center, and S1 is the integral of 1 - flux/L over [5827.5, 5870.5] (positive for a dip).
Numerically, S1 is -4.0 A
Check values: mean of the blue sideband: 15.2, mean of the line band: 16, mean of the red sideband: 14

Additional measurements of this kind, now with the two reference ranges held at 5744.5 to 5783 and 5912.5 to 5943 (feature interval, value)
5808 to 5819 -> 0.4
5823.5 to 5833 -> 0.3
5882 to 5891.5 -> 1.0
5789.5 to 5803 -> 0.9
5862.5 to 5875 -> -0.4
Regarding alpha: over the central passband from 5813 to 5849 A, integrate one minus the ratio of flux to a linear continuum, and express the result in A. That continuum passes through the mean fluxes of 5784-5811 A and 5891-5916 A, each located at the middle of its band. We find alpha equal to -2.0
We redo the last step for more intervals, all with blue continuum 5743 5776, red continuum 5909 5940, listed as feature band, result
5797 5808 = -0.2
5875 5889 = 0.6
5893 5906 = 1.5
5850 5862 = -0.3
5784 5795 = 0.9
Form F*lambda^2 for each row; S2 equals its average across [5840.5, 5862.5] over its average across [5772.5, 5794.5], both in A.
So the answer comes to 1.08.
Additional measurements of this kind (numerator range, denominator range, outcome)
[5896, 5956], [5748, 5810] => 1.03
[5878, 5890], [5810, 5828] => 0.95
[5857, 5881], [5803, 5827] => 1.03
